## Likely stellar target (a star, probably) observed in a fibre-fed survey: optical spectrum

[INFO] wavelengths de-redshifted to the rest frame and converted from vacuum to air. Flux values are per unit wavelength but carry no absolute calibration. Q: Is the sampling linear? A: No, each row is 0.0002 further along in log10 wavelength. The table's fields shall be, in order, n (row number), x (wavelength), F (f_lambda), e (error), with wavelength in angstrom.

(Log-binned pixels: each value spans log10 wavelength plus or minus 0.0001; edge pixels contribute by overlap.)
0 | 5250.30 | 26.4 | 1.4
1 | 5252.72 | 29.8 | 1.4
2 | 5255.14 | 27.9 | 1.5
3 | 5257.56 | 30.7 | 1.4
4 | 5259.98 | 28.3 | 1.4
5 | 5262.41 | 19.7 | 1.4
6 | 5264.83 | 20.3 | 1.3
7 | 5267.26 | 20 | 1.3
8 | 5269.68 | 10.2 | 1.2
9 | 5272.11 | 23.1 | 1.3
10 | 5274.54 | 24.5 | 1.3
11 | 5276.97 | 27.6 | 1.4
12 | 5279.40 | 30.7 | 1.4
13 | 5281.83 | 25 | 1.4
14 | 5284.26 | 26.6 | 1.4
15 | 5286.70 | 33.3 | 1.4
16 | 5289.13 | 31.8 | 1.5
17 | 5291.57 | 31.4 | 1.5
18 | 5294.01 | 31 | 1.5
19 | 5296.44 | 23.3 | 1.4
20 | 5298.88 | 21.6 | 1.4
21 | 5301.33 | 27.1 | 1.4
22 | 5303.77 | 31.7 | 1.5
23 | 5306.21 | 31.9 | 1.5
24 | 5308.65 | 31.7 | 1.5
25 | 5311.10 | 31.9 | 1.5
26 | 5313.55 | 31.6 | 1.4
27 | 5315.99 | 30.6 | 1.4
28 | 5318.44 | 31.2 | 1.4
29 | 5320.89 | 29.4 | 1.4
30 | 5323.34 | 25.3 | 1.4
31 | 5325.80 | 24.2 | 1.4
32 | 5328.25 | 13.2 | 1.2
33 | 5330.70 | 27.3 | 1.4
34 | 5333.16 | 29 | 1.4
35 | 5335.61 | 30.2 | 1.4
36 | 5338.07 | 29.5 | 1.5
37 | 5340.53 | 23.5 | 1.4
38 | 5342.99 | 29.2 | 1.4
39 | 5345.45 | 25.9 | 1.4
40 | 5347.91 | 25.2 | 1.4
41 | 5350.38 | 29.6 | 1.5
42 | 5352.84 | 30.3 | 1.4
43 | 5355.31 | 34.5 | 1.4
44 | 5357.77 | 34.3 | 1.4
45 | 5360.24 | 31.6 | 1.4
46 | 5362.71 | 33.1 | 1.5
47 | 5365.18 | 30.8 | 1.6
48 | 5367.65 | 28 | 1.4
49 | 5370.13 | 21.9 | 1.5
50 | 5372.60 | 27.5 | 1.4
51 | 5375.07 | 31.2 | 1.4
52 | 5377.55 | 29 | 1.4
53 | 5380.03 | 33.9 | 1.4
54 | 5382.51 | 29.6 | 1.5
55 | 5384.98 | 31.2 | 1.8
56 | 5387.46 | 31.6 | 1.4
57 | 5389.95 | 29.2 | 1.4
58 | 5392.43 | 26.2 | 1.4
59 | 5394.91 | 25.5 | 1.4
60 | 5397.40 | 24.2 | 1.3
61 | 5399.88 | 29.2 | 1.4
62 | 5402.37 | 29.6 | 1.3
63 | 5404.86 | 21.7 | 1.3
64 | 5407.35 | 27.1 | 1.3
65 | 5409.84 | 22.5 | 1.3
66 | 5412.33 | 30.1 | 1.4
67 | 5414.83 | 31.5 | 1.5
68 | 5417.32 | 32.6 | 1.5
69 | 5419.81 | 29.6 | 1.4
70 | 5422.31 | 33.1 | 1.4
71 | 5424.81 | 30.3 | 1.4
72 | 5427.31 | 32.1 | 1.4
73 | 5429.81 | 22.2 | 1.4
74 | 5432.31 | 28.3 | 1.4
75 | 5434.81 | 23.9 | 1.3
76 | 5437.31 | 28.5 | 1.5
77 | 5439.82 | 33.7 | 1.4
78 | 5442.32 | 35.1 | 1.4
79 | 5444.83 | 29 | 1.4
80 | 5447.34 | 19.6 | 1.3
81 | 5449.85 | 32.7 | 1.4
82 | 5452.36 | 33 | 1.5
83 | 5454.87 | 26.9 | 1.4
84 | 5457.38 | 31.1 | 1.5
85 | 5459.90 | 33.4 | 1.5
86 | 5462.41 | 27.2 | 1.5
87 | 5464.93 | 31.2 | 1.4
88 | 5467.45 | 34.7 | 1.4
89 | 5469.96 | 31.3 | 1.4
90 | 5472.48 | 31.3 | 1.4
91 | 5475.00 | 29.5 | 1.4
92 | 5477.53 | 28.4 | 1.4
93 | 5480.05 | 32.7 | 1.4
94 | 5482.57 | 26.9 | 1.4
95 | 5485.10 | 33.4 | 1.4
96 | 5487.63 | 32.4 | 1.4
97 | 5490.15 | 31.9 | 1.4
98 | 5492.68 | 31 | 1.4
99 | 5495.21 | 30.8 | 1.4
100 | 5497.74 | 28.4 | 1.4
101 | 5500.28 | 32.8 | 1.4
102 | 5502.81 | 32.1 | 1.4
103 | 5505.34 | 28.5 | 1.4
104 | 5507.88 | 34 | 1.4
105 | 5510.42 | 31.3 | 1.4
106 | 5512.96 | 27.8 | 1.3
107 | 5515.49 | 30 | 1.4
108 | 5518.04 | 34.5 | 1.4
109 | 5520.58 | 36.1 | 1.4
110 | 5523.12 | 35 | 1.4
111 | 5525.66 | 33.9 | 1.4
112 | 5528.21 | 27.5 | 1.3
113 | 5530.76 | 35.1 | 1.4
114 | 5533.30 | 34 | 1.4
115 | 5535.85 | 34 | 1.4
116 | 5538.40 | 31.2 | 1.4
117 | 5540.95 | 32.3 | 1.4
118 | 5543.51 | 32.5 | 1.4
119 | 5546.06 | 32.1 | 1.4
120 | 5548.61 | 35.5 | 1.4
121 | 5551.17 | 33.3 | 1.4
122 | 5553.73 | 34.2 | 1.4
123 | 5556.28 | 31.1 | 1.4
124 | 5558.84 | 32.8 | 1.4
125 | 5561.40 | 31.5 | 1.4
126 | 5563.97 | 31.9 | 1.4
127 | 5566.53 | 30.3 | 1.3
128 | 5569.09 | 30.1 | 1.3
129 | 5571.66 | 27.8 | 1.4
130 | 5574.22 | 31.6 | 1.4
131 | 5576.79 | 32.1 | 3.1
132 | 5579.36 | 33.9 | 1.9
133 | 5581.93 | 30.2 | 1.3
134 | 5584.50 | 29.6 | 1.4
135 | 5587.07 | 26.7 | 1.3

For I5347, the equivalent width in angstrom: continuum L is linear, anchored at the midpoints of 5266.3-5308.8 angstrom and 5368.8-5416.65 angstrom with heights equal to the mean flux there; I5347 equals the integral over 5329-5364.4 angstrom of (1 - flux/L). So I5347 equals -2.3 angstrom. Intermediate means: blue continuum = 26.7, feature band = 29.3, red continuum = 28.1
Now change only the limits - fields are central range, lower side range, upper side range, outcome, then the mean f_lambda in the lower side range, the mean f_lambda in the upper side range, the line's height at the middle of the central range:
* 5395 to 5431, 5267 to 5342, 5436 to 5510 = 1.57 angstrom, 27.2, 30.7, 29.5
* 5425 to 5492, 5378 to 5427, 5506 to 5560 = 1.19 angstrom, 28.9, 32.7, 30.6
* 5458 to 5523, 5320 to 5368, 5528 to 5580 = -0.69 angstrom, 28.2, 32.2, 31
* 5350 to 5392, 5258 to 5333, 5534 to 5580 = -3.25 angstrom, 26.6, 32.1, 28.2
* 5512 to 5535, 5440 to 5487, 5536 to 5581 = -0.92 angstrom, 30.5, 32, 31.5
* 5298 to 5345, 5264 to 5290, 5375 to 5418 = -3.12 angstrom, 24.8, 28.5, 26.2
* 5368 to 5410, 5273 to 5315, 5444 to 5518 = 2.68 angstrom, 29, 30.5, 29.8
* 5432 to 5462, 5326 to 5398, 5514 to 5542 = 1.20 angstrom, 28.5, 33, 30.8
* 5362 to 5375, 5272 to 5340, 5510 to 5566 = 0.43 angstrom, 28.1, 32.6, 29.3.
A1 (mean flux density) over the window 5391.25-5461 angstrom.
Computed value 28.7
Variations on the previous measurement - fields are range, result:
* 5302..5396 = 29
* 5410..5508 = 30.3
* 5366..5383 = 28.7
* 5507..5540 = 32.6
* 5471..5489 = 30.7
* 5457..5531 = 31.4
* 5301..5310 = 31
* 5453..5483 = 30.5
